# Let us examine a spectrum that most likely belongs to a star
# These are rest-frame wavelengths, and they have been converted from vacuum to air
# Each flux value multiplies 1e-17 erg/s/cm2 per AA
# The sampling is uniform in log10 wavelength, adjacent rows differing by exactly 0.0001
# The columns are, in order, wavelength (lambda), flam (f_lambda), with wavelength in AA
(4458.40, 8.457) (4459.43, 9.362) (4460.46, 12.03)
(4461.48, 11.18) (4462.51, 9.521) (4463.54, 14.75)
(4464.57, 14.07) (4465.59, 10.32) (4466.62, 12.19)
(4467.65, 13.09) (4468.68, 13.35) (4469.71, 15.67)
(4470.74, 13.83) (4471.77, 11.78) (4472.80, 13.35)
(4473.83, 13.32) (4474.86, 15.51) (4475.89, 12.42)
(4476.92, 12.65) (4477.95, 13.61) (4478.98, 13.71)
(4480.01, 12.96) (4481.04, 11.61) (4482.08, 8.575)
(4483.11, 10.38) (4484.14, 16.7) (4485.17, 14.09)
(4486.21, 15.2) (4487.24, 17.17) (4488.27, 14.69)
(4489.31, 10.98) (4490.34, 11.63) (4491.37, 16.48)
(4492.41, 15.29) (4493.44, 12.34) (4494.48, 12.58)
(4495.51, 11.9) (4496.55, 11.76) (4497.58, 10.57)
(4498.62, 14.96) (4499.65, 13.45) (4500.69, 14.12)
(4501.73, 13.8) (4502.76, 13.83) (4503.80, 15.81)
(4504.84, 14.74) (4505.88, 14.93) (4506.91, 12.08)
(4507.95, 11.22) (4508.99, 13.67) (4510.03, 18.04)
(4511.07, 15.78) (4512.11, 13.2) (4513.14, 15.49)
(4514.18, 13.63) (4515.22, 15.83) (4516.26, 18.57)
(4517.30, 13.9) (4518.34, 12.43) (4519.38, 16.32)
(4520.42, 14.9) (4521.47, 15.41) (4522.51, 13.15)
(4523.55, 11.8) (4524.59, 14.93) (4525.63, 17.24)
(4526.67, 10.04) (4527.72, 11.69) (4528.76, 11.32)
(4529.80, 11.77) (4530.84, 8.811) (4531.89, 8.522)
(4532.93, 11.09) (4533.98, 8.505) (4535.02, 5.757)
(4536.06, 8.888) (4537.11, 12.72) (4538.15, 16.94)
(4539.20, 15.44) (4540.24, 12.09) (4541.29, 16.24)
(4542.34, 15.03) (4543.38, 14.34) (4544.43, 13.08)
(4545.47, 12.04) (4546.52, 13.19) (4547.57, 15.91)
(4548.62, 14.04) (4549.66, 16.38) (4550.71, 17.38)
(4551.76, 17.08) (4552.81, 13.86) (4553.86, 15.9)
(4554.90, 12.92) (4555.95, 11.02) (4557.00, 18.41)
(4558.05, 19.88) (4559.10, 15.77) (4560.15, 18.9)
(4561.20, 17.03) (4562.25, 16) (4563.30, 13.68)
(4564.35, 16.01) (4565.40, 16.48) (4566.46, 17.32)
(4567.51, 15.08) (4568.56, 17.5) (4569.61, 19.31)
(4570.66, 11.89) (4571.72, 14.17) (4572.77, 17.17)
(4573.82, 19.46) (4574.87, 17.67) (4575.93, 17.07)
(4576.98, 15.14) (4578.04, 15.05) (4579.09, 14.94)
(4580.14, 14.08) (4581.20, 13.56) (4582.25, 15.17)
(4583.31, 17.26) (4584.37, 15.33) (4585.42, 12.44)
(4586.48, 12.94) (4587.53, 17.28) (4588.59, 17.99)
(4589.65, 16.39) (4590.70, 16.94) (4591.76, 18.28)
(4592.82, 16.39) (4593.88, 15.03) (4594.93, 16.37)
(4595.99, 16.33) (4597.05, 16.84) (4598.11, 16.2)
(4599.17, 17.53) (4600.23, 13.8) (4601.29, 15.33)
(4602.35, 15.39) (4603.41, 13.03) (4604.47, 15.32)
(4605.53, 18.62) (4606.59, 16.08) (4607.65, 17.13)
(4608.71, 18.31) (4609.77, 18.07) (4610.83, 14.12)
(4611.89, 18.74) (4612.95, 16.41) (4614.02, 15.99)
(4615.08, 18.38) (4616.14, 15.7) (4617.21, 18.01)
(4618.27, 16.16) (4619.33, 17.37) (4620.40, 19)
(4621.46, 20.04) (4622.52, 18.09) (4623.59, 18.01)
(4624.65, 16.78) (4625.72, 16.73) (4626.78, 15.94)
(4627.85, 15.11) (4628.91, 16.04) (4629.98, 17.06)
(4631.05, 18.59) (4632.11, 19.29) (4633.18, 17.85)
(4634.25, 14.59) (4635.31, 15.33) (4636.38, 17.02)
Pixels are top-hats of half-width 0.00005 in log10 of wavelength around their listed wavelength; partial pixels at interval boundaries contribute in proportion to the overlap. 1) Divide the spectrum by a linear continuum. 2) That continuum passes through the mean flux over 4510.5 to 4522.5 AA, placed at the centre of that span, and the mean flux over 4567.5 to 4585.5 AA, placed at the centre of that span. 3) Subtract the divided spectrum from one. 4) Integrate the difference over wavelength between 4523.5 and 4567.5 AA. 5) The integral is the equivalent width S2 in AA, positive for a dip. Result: 4.0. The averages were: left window 15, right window 15.8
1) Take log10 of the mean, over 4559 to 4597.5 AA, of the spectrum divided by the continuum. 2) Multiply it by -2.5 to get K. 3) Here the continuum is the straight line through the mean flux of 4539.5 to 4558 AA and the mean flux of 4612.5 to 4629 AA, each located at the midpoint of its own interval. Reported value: -0.02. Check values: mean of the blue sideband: 14.8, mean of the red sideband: 17.1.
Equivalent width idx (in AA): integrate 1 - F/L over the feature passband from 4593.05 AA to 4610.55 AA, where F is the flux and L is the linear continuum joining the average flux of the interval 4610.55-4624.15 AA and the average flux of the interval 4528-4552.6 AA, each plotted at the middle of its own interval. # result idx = 0.4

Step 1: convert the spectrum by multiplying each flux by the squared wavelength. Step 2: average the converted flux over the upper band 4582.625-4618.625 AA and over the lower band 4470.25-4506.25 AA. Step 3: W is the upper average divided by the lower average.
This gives 1.27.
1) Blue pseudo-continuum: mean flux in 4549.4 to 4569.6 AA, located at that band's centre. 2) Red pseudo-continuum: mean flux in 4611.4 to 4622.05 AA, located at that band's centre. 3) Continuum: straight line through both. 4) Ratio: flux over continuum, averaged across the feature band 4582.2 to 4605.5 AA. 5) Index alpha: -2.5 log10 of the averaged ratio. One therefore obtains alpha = 0.077 mag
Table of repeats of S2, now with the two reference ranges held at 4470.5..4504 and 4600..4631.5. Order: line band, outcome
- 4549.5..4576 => -1.5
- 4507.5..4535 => 1.9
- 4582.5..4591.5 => 0.1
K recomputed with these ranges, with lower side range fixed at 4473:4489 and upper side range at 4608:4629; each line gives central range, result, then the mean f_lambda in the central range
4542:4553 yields 0.04 mag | 14.8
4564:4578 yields -0.04 mag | 16.4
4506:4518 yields -0.03 mag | 14.7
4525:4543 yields 0.24 mag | 11.9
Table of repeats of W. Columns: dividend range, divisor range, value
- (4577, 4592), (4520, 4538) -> 1.36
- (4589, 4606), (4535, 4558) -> 1.15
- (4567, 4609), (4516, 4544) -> 1.28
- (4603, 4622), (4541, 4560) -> 1.15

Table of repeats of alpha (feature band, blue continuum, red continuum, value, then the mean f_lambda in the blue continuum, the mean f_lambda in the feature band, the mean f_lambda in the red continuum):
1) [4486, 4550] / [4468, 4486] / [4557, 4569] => 0.10 mag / 13.2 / 13.5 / 16.8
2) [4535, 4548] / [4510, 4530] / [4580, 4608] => 0.09 mag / 14.2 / 13.5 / 15.8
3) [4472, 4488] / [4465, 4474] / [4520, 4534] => -0.05 mag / 13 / 13.4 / 12.2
